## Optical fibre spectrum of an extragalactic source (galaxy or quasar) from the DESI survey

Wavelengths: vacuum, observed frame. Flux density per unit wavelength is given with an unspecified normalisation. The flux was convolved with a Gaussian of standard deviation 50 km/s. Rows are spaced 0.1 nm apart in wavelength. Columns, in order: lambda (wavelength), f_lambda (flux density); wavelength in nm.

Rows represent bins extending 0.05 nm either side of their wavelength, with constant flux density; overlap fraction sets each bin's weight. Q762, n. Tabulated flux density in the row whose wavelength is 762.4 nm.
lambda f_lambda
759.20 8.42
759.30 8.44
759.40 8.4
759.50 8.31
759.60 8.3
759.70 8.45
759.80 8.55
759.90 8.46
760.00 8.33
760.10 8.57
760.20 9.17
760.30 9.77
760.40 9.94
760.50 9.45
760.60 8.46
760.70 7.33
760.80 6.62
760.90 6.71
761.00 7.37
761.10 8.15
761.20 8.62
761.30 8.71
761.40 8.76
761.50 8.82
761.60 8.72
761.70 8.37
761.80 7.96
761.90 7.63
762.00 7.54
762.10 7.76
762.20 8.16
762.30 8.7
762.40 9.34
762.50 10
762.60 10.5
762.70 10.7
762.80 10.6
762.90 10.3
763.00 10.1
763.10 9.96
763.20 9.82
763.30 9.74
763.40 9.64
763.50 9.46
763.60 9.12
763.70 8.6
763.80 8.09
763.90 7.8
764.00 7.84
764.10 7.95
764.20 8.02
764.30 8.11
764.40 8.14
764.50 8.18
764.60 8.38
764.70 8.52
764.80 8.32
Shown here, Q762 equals 9.34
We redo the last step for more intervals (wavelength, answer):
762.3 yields 8.7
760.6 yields 8.46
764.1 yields 7.95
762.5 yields 10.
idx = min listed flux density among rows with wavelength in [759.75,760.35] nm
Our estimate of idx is 8.33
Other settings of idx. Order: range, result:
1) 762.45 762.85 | 10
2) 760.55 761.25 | 6.62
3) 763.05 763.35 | 9.74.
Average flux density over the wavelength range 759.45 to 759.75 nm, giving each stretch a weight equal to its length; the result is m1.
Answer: 8.35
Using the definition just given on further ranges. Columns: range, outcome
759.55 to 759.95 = 8.44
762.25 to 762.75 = 9.85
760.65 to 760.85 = 6.98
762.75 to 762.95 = 10.4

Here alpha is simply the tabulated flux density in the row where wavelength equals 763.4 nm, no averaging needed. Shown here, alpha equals 9.64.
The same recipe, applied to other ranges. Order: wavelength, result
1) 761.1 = 8.15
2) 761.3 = 8.71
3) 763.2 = 9.82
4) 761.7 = 8.37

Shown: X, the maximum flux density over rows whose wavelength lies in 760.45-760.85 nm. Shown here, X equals 9.45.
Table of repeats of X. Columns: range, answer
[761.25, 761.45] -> 8.76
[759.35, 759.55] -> 8.4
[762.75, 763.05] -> 10.6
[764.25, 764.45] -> 8.14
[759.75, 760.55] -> 9.94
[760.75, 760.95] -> 6.71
